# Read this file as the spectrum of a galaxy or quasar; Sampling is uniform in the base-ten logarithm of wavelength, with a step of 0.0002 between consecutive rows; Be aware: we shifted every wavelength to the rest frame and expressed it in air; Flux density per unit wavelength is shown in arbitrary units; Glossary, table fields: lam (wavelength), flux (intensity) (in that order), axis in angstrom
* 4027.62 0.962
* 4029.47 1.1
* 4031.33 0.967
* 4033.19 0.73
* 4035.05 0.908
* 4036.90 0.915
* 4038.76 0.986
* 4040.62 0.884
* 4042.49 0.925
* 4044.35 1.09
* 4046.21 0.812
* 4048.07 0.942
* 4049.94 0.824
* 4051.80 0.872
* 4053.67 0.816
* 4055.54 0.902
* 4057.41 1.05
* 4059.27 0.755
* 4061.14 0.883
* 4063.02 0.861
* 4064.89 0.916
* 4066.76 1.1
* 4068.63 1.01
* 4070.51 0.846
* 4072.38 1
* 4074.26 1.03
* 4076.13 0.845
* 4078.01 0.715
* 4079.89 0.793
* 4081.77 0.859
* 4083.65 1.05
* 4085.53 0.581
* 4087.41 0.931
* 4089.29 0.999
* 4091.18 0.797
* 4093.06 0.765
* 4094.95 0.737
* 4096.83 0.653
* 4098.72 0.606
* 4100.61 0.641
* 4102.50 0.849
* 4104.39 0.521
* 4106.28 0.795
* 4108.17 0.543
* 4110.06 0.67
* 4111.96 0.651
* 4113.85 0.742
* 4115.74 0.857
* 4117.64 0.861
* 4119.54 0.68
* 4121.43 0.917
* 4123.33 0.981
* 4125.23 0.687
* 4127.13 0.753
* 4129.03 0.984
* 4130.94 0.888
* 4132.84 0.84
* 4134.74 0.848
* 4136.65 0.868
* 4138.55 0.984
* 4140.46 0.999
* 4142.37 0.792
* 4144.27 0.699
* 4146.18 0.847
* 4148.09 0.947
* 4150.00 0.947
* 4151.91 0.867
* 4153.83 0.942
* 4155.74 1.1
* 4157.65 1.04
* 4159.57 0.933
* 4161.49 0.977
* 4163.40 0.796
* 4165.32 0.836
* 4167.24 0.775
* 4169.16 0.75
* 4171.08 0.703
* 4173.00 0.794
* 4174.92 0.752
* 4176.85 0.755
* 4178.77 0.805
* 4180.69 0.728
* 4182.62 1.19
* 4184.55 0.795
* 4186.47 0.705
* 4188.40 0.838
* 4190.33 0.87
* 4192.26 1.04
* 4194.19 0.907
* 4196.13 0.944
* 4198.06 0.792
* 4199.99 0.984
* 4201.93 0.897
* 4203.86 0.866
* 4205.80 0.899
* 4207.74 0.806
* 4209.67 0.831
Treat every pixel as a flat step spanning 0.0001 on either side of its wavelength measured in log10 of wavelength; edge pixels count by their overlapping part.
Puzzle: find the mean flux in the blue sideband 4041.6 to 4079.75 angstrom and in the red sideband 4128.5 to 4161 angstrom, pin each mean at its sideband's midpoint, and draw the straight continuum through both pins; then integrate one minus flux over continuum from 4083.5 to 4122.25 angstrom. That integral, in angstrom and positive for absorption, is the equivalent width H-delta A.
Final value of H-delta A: 6.9 angstrom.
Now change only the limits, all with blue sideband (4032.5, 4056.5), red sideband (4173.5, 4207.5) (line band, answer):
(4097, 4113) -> 4.0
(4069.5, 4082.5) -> 0.3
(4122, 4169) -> -0.6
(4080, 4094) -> 0.6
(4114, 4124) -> 0.4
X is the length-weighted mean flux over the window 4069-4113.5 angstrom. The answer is 0.779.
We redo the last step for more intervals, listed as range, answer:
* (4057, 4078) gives 0.924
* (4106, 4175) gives 0.841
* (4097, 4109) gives 0.66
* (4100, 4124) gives 0.746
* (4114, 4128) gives 0.816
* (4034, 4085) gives 0.908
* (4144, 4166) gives 0.918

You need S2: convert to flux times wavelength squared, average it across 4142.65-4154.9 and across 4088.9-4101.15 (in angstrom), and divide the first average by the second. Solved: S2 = 1.2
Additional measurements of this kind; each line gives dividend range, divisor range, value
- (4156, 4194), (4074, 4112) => 1.17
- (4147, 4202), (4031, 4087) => 1.03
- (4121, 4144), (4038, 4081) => 1.00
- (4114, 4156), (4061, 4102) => 1.06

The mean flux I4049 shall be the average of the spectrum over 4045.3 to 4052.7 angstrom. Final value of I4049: 0.863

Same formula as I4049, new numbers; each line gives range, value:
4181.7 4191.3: 0.878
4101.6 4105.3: 0.684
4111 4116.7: 0.75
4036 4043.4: 0.926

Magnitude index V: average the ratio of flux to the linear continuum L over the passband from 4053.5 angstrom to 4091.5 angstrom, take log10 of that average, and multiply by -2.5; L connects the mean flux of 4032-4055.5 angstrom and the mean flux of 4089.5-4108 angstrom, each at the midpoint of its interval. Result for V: -0.13 mag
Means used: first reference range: 0.893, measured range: 0.895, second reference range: 0.712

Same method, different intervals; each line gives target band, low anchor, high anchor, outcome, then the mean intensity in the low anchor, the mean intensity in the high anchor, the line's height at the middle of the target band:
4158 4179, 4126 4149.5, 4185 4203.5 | 0.08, 0.871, 0.883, 0.878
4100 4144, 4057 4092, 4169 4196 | 0.09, 0.894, 0.837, 0.869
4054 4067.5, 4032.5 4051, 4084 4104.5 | -0.08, 0.904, 0.752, 0.849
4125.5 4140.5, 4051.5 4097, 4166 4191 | -0.06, 0.874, 0.804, 0.835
